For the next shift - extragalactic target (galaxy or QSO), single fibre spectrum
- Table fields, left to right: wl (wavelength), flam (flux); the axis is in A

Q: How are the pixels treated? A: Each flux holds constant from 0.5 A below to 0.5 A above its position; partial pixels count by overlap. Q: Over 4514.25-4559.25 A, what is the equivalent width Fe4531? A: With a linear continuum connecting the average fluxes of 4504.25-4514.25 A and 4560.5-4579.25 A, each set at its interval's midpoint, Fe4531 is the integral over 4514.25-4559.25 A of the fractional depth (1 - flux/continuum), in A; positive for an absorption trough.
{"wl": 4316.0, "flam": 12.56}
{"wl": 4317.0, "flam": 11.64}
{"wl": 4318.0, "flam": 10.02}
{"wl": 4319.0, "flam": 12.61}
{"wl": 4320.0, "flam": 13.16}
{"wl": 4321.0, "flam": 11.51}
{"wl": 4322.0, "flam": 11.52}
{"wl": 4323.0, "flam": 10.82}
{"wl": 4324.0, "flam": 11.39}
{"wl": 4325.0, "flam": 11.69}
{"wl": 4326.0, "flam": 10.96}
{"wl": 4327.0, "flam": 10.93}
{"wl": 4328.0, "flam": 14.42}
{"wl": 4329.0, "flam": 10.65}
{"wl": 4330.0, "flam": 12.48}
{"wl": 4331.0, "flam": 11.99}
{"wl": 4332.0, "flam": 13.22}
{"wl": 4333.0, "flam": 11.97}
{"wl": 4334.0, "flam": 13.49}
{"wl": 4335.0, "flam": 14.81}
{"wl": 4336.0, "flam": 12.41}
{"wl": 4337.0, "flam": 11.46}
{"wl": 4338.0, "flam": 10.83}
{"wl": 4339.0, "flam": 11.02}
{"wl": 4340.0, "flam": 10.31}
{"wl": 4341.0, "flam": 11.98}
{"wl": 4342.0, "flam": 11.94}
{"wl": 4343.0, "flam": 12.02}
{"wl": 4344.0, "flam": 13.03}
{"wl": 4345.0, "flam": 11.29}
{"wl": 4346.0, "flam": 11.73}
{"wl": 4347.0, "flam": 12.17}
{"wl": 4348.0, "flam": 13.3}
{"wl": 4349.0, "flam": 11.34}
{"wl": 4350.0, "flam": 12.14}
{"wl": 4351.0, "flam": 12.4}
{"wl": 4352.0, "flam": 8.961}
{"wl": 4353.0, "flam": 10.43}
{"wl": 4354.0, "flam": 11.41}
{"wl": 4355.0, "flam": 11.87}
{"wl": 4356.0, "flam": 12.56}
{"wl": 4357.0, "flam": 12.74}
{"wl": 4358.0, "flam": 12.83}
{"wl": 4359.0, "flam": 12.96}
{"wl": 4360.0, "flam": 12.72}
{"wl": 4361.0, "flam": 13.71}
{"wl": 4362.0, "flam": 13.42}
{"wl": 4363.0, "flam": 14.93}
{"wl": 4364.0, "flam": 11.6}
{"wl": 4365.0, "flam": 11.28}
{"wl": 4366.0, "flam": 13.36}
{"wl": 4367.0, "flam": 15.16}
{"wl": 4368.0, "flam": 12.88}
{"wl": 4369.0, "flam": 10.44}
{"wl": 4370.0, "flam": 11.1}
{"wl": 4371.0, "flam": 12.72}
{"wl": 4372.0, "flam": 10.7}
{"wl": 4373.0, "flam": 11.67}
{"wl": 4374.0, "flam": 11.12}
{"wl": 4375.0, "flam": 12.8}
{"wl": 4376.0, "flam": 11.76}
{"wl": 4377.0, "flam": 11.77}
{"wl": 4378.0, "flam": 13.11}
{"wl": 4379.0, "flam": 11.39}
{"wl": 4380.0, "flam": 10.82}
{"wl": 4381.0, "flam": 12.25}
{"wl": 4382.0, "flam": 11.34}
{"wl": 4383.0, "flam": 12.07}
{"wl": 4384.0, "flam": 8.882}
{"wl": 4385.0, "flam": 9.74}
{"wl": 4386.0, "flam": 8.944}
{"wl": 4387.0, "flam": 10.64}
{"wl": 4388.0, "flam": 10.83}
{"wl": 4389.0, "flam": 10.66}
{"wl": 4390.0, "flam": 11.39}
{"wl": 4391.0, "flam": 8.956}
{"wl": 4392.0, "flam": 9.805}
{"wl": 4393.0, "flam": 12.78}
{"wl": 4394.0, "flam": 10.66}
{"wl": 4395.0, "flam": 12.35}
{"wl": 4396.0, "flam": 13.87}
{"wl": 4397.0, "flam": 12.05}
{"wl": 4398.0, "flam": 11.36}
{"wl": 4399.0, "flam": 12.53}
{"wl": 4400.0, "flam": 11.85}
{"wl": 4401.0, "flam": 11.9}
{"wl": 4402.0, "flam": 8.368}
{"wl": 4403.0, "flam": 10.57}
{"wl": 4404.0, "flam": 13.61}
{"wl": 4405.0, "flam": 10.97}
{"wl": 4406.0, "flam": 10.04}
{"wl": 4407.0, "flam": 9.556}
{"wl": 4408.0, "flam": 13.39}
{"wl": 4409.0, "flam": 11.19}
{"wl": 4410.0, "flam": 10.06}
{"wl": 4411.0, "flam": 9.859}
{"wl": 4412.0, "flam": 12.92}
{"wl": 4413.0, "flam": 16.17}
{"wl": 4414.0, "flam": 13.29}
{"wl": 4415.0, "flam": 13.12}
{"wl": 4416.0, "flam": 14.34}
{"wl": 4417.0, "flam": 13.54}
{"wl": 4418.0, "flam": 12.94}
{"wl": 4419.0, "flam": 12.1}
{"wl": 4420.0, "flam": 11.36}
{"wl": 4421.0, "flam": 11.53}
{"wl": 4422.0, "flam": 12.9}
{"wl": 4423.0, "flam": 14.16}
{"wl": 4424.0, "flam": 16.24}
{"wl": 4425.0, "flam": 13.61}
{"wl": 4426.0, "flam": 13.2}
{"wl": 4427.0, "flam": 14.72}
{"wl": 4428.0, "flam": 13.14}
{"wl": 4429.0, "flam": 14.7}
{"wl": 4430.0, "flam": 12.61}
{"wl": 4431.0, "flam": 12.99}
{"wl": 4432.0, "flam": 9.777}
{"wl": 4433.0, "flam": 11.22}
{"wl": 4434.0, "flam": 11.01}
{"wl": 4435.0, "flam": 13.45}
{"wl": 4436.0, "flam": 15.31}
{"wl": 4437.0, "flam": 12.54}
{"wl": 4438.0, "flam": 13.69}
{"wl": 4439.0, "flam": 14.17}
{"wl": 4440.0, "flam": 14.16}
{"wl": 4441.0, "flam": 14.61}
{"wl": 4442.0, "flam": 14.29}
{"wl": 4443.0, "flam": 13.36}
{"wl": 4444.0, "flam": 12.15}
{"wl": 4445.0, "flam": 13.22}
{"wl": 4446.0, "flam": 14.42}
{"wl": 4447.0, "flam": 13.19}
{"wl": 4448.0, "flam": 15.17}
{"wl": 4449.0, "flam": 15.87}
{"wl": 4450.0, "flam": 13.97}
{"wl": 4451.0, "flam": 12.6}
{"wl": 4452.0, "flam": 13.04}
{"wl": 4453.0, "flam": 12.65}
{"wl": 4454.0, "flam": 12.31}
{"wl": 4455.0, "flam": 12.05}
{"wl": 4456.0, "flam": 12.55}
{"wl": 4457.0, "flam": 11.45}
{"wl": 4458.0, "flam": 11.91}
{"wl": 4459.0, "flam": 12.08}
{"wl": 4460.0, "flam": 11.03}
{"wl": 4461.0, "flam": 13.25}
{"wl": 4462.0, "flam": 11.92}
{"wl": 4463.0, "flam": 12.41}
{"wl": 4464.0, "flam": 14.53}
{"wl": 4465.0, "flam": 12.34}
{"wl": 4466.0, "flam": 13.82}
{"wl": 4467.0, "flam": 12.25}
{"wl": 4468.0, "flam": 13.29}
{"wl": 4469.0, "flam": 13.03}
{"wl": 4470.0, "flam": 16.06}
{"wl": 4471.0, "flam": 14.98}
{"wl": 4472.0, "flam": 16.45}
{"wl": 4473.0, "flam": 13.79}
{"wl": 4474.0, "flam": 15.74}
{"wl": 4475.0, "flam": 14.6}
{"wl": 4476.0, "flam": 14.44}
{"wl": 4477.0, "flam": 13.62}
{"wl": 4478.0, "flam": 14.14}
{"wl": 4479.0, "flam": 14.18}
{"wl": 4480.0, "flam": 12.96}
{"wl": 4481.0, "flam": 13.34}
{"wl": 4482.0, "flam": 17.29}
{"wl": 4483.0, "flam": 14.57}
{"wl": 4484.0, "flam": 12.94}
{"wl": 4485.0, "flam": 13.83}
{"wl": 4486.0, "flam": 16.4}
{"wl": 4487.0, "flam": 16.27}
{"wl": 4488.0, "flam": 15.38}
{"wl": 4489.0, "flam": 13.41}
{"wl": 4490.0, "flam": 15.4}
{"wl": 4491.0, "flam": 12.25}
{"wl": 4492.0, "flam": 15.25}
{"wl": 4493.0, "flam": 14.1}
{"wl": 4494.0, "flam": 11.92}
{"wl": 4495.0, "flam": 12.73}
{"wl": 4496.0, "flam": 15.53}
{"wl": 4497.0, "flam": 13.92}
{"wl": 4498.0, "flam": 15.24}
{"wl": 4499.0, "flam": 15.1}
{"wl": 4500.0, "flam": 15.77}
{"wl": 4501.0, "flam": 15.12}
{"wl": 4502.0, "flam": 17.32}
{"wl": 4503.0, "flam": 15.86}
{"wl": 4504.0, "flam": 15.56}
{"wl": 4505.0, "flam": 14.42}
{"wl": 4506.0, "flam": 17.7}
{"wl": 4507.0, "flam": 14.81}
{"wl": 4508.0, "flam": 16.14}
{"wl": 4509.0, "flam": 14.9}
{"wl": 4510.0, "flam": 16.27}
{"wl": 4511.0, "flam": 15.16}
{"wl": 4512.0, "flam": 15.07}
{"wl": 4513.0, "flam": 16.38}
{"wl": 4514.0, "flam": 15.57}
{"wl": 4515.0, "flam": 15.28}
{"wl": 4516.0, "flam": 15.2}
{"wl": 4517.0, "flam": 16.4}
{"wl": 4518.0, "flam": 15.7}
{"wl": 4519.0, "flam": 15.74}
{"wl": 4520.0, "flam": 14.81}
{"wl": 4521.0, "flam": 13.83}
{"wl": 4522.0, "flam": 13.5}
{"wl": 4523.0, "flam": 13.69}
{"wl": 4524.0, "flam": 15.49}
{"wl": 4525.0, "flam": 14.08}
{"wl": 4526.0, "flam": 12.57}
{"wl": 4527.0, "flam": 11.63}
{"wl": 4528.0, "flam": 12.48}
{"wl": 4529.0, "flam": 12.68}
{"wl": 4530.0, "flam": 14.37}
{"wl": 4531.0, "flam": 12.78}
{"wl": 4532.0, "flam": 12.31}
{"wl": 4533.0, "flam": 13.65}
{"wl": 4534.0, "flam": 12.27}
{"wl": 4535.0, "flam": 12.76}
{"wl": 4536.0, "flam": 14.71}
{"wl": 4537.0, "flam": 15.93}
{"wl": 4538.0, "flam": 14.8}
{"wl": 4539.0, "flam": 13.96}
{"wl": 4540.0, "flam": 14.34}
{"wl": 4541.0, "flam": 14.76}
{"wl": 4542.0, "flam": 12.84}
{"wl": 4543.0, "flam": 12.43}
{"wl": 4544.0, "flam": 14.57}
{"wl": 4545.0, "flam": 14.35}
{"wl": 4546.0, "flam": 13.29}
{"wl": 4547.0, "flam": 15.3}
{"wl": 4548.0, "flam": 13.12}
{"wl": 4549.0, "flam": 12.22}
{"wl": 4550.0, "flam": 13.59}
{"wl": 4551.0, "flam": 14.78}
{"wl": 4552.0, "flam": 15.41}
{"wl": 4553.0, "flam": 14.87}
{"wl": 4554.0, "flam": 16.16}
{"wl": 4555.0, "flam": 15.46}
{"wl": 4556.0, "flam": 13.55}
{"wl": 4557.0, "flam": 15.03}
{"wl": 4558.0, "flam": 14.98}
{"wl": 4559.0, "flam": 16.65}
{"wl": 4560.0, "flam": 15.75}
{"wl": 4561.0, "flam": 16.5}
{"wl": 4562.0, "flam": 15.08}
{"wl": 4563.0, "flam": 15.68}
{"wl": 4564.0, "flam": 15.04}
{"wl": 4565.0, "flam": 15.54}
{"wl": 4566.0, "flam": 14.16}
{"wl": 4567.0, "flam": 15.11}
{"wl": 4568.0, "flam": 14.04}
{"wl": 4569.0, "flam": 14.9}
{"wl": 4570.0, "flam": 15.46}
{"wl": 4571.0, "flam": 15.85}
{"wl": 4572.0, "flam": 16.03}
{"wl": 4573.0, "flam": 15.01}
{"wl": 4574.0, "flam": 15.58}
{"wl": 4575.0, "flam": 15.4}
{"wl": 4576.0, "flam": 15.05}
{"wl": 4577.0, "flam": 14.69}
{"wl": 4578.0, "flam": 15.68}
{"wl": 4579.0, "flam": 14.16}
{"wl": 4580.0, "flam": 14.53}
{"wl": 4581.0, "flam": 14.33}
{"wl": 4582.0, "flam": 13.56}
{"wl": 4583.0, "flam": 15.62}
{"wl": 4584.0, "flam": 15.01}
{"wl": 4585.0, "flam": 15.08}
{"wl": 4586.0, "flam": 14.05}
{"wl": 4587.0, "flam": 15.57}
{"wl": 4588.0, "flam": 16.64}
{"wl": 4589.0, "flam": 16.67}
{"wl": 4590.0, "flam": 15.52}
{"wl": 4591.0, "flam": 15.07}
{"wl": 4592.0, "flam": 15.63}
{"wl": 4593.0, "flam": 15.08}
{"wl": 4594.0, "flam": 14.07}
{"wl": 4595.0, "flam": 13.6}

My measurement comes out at 3.70 A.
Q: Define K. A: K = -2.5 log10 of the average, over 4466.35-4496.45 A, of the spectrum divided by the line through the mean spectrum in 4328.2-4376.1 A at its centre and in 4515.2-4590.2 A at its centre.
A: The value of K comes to -0.05 mag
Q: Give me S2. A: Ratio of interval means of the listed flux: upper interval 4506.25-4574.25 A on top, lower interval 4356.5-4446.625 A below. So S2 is 1.19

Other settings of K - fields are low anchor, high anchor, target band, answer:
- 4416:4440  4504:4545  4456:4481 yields 0.01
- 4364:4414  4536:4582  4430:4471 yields -0.03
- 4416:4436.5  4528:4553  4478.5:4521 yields -0.11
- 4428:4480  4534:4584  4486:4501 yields -0.05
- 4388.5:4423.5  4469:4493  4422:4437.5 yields -0.04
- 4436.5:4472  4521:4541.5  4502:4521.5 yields -0.15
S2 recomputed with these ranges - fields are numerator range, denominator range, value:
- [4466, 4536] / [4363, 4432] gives 1.21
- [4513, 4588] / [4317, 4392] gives 1.23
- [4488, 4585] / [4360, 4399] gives 1.25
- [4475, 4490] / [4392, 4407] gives 1.26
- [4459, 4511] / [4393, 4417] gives 1.21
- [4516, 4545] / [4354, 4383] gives 1.13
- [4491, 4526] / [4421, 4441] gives 1.13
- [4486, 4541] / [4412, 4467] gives 1.11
